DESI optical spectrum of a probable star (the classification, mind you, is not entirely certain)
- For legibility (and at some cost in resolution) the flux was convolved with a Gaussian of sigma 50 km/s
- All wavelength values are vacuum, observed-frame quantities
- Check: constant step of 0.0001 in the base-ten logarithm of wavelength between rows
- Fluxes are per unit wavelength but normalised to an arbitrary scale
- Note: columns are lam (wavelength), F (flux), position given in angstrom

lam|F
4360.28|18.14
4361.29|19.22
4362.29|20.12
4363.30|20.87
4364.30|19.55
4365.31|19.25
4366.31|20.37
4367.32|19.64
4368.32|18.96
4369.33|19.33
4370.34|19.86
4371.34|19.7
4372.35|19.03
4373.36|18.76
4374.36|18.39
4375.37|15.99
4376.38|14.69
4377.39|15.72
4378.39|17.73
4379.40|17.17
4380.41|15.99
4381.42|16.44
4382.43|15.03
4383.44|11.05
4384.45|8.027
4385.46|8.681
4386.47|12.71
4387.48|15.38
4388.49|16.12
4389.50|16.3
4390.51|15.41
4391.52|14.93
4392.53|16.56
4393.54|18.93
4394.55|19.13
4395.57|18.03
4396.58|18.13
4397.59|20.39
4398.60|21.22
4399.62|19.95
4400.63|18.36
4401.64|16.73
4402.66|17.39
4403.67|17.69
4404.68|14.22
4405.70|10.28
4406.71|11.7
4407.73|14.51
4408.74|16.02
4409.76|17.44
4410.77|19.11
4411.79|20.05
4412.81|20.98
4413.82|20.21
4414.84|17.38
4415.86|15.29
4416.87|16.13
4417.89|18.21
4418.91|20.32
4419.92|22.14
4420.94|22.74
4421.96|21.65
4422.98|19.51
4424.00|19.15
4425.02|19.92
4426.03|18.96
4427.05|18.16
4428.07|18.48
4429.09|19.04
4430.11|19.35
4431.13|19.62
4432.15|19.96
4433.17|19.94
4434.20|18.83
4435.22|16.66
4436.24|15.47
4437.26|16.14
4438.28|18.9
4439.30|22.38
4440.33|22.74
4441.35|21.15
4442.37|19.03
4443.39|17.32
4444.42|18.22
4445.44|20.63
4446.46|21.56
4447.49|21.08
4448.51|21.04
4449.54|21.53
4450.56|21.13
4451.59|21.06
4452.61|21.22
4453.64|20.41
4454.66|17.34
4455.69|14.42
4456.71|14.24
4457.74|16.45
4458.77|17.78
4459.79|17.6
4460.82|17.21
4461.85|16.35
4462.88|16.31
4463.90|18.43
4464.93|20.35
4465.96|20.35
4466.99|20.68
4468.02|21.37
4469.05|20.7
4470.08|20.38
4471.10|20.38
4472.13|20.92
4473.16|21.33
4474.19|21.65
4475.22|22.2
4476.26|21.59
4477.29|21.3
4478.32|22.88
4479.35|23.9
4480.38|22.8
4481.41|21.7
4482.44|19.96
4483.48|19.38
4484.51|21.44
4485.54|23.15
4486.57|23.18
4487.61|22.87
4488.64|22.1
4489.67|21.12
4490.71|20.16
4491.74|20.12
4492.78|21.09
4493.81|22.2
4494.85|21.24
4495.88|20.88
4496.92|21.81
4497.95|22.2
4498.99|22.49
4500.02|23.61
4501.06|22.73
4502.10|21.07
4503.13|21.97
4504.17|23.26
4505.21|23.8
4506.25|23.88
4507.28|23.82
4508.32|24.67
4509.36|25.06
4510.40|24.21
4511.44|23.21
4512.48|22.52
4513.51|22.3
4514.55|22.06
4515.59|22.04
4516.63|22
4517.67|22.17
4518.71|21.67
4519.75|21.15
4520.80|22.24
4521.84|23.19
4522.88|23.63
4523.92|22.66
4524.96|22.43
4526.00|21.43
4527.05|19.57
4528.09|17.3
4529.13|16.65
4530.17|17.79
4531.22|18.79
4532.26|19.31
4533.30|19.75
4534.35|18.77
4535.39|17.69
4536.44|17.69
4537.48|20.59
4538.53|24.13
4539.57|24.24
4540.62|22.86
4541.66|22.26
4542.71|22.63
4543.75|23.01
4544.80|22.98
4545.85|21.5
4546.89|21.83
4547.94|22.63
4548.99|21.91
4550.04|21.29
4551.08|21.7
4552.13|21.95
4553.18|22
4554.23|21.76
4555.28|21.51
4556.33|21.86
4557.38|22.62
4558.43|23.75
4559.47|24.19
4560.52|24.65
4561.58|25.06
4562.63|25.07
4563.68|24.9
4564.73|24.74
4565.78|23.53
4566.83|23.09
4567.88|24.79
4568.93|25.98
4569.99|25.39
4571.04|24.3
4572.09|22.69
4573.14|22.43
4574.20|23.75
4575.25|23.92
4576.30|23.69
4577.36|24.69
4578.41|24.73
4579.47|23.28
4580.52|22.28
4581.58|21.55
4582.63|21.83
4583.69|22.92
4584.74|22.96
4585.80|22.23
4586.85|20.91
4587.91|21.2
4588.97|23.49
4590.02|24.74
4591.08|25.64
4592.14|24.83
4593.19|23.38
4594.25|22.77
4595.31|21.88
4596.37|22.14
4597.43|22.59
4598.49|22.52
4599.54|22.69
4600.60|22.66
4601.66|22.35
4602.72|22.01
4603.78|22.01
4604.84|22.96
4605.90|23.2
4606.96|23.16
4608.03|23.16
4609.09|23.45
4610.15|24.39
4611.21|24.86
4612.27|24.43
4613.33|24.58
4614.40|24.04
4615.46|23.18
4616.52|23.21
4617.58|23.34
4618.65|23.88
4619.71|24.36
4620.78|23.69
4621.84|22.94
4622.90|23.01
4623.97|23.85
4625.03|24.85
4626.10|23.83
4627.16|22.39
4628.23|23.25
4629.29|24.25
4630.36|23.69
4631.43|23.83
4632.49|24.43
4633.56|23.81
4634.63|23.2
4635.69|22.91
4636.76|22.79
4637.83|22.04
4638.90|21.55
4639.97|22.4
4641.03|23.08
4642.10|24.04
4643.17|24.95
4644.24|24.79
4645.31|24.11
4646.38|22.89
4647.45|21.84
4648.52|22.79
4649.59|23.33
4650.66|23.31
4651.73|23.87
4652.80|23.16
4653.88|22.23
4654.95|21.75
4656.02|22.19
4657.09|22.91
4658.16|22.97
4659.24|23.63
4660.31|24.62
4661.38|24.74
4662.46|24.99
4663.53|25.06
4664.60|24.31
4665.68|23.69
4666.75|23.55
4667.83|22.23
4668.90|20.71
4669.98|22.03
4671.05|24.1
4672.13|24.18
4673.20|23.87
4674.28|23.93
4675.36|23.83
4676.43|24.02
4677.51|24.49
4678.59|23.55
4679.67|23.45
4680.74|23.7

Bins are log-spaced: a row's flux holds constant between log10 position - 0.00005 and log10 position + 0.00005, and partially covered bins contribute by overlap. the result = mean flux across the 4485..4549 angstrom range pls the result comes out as 21.8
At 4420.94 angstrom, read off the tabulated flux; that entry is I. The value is 22.74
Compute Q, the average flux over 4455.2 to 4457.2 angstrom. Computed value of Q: 14.4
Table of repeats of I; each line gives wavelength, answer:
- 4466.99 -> 20.68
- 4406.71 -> 11.7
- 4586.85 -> 20.91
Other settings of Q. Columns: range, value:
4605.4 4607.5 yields 23.1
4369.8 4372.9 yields 19.5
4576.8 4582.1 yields 23.3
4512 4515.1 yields 22.3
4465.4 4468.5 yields 20.8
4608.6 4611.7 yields 24.3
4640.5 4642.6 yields 23.6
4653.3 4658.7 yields 22.4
